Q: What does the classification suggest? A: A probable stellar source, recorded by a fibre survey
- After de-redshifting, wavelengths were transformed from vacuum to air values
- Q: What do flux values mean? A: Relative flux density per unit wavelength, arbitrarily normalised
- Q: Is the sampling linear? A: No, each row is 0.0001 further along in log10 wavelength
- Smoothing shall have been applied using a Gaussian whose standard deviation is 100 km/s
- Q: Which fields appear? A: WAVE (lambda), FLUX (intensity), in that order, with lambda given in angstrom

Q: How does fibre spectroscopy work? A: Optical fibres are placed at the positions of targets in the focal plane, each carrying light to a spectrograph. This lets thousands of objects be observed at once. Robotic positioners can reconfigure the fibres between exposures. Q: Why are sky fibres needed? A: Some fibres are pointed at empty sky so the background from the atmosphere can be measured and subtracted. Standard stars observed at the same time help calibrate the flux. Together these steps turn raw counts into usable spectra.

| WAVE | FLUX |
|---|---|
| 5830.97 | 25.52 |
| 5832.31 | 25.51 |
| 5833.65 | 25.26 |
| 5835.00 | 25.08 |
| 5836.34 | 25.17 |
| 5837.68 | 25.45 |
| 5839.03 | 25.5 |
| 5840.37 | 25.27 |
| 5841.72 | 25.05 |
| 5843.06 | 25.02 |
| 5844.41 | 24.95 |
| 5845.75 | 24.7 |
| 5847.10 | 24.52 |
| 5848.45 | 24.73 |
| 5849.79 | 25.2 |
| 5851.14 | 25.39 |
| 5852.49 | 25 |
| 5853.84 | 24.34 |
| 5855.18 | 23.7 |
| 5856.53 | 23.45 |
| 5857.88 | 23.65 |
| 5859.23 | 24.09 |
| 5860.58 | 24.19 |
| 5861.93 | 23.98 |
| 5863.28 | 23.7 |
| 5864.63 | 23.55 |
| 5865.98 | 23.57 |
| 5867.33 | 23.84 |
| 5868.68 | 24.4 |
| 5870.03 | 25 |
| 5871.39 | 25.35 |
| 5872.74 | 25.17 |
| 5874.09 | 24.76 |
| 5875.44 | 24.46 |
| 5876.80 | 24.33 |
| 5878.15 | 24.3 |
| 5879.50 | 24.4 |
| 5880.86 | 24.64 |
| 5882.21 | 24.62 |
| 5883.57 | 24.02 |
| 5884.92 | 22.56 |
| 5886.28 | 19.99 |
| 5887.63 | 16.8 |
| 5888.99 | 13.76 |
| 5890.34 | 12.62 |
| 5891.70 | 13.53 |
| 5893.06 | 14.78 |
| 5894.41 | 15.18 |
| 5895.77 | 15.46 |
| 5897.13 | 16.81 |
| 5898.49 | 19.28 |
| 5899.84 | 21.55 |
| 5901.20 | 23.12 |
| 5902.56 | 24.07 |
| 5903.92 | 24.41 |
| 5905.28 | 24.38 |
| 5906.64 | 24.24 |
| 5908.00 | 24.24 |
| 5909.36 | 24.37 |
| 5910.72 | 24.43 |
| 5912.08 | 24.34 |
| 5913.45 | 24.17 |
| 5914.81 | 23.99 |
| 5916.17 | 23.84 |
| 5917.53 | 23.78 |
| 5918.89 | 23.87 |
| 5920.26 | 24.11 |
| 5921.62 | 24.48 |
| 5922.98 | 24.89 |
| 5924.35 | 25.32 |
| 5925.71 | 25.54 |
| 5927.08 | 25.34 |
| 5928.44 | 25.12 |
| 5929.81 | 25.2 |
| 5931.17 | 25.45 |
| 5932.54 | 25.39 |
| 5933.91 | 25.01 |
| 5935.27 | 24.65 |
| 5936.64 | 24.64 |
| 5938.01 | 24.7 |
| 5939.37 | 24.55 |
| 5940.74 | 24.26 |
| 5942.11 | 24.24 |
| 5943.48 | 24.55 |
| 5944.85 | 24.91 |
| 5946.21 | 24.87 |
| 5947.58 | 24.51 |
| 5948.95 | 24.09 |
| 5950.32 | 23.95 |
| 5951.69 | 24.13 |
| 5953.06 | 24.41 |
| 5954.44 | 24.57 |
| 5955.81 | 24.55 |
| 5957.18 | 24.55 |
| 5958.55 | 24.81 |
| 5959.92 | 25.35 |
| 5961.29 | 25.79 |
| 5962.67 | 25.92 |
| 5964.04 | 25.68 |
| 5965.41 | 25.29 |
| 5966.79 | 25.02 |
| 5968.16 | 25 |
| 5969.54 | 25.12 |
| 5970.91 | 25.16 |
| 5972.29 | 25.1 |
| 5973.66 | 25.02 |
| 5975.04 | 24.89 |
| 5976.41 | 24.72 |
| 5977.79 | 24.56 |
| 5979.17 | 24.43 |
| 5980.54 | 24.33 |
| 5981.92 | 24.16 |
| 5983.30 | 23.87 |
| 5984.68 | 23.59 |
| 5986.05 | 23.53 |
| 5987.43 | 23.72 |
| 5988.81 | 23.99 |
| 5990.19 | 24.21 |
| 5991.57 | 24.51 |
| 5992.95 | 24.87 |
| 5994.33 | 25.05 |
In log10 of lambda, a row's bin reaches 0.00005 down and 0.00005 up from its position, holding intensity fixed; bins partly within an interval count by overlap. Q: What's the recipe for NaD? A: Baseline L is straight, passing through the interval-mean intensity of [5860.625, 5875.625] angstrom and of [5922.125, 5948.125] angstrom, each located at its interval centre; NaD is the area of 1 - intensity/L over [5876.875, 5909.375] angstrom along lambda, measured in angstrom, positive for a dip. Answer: 5.3 angstrom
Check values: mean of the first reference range 24.3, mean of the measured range 20.5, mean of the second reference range 24.9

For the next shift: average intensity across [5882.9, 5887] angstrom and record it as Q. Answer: 22.2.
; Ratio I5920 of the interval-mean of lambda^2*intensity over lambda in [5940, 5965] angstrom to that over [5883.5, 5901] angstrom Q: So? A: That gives 1.46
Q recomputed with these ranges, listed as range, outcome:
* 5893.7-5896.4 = 15.3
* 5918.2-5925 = 24.5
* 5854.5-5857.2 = 23.6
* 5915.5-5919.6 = 23.8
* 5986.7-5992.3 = 24.1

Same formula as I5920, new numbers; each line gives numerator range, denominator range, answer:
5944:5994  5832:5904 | 1.12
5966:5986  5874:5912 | 1.20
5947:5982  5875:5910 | 1.22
